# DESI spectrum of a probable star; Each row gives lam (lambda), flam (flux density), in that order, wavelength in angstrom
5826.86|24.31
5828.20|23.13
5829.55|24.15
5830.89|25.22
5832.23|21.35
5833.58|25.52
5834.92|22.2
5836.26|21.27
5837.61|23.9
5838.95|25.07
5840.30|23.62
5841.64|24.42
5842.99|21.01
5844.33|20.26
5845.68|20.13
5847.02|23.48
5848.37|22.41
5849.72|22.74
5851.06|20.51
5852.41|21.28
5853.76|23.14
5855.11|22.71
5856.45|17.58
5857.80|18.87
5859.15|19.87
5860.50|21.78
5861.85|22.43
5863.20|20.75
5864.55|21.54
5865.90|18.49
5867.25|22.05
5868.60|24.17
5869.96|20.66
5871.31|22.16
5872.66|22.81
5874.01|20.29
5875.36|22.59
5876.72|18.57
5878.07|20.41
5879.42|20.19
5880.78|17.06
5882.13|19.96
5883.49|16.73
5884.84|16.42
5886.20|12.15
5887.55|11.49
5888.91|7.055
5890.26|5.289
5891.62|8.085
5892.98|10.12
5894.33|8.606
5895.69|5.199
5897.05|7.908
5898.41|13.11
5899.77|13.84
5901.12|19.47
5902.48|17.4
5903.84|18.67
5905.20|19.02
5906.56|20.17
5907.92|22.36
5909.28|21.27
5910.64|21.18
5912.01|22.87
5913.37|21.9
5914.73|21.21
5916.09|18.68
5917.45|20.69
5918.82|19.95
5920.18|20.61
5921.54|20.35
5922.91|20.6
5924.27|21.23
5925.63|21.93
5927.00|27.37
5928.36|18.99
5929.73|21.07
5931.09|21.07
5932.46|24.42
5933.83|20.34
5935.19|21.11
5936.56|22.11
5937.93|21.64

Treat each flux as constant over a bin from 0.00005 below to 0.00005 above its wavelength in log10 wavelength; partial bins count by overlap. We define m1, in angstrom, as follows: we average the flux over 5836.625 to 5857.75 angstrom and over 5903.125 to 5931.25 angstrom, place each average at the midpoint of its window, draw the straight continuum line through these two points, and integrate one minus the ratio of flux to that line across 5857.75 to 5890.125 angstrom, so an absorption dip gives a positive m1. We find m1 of 4.2 angstrom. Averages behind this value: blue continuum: 22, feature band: 18.9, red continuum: 21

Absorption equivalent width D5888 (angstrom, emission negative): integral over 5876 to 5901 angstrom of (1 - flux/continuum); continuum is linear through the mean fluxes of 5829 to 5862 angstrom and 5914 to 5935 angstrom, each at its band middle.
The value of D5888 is 10.0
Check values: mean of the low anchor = 22.2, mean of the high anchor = 21.2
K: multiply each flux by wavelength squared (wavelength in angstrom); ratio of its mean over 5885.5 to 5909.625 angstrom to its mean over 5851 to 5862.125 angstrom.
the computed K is 0.65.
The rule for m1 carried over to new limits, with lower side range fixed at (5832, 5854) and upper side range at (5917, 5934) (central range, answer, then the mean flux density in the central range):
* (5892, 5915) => 5.5 angstrom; 16.5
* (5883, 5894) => 5.6 angstrom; 10.8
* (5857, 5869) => 0.7 angstrom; 21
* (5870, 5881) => 0.7 angstrom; 20.7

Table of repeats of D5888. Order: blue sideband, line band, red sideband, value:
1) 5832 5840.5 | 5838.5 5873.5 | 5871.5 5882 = 0.3 angstrom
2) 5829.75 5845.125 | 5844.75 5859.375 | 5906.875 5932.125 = 1.0 angstrom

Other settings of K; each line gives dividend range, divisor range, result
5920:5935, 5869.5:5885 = 1.11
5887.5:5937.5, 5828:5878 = 0.83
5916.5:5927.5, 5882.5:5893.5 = 1.94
